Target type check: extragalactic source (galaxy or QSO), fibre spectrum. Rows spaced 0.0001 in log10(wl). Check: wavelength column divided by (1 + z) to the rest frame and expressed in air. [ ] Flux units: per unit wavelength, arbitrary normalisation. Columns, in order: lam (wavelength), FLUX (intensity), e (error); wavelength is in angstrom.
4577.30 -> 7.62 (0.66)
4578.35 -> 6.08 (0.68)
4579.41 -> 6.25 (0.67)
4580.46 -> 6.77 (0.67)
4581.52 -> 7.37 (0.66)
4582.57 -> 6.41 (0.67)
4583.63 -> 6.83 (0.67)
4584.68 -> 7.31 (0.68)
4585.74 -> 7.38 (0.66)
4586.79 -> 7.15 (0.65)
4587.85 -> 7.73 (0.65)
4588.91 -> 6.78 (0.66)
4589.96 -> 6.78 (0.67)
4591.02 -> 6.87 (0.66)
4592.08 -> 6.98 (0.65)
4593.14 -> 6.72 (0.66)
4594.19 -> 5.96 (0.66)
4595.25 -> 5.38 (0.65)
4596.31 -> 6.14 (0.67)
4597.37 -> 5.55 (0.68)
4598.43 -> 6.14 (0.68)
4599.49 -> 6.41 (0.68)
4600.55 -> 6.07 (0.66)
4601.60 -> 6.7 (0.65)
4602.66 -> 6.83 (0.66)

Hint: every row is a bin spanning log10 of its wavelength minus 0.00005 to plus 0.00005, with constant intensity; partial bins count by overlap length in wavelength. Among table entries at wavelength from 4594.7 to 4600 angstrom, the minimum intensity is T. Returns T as 5.38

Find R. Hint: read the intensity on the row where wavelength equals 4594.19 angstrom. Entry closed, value 5.96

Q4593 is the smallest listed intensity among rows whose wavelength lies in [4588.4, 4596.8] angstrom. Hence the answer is 5.38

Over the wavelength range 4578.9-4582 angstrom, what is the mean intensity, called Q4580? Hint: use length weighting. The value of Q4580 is 6.79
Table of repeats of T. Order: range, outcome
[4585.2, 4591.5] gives 6.78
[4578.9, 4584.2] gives 6.25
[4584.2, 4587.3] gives 7.15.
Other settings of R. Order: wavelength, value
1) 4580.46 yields 6.77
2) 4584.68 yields 7.31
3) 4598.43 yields 6.14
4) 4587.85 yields 7.73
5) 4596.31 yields 6.14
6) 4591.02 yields 6.87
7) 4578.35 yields 6.08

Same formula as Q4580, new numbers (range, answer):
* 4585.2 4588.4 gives 7.4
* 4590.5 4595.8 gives 6.38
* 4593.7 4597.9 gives 5.75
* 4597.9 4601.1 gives 6.22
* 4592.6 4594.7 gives 6.36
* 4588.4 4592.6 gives 6.85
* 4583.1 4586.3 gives 7.18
